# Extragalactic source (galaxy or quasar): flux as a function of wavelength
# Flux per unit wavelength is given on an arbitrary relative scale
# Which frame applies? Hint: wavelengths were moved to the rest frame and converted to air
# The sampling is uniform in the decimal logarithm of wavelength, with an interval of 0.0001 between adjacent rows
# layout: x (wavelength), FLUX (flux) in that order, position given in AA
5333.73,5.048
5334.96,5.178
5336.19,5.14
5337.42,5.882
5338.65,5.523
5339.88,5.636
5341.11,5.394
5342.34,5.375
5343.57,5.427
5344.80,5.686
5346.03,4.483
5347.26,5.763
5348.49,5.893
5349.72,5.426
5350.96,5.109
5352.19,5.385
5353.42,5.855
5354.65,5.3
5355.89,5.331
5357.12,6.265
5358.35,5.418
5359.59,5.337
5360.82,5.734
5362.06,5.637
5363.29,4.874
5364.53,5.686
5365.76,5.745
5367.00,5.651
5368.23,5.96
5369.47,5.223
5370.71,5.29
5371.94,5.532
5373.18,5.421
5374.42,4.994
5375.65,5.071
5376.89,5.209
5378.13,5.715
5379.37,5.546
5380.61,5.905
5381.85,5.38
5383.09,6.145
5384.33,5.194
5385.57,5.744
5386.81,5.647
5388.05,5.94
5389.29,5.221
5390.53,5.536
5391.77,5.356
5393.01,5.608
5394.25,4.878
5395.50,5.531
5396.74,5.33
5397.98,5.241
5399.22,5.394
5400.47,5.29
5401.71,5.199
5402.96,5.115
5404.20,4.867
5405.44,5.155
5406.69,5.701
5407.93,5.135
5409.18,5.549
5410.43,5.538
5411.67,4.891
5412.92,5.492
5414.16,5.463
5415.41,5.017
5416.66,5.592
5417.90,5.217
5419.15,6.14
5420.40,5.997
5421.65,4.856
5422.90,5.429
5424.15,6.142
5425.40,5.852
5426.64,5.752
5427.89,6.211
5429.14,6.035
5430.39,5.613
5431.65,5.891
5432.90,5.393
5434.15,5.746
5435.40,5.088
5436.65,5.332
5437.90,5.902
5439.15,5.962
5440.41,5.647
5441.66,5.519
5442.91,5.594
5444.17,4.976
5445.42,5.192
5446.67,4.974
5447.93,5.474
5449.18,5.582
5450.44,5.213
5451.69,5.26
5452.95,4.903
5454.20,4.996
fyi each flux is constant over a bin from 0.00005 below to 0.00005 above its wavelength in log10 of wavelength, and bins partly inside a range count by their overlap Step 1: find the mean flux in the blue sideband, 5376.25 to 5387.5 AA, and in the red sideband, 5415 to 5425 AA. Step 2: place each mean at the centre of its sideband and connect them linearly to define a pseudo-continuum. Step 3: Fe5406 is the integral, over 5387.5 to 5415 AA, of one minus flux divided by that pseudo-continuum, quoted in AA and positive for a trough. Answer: 1.2 AA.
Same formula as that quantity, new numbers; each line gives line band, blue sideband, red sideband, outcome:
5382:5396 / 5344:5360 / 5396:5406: -0.7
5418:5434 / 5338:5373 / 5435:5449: -0.9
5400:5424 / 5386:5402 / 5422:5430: 1.3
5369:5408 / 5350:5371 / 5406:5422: 0.6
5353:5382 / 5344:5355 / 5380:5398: -0.1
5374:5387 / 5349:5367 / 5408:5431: 0.1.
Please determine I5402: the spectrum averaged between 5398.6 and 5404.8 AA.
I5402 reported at 5.17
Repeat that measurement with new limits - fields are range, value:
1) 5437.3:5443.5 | 5.73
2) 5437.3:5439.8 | 5.92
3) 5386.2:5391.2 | 5.59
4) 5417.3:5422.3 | 5.54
